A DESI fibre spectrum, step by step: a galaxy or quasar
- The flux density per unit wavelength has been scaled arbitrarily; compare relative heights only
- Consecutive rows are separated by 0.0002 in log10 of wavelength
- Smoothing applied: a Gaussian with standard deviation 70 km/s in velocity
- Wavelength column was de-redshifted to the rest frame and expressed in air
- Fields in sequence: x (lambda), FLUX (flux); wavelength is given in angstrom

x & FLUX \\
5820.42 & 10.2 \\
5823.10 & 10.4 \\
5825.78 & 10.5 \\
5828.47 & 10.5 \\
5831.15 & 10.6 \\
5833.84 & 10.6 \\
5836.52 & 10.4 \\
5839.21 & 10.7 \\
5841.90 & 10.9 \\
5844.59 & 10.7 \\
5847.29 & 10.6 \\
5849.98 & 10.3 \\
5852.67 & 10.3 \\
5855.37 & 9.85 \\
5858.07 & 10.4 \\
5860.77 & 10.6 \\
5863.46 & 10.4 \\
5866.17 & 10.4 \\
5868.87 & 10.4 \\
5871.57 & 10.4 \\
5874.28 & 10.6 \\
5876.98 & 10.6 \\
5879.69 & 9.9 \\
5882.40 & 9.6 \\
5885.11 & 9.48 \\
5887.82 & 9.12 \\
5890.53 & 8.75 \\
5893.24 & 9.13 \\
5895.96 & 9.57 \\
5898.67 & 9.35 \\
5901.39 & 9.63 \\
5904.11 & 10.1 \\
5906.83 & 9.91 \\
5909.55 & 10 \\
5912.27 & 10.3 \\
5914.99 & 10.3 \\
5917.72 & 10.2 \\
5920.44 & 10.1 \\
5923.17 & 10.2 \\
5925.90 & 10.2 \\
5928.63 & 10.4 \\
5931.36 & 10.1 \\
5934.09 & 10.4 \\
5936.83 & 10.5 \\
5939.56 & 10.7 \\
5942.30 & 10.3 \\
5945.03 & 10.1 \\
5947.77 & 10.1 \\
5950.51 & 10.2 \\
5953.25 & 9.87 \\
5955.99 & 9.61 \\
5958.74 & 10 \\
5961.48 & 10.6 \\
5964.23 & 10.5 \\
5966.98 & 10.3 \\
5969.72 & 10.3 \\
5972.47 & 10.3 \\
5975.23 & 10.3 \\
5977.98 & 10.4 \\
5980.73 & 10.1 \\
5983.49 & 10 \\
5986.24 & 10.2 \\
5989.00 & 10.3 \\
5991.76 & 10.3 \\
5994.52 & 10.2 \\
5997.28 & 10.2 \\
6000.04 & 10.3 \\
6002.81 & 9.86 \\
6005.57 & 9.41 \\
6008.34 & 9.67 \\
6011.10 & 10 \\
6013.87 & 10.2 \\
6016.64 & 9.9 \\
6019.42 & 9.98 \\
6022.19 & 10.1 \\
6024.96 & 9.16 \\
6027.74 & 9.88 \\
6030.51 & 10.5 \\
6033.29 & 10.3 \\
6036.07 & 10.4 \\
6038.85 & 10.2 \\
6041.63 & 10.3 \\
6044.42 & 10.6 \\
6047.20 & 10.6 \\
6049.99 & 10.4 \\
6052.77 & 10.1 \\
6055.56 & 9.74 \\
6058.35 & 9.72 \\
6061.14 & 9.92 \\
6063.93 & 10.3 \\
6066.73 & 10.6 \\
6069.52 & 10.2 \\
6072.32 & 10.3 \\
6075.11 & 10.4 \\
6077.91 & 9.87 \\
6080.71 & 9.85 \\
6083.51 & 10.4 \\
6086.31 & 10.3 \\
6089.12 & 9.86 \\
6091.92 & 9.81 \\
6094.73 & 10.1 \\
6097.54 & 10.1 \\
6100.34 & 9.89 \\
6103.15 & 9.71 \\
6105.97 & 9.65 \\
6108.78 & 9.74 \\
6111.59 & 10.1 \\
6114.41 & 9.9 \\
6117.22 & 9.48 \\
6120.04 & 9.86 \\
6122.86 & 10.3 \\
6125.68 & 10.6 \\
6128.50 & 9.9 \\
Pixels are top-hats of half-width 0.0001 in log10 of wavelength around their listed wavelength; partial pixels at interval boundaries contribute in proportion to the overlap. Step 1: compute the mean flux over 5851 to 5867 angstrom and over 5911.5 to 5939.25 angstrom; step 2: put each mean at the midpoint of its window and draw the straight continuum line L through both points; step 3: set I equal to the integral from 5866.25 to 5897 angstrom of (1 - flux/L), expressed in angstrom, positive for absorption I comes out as 1.5 angstrom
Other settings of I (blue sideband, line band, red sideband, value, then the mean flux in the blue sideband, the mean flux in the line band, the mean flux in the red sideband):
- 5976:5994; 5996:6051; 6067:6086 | 0.6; 10.2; 10.1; 10.2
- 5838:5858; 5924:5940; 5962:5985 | 0.0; 10.5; 10.4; 10.3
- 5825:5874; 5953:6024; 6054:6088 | 1.0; 10.5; 10.1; 10.1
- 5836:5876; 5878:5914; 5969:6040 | 2.6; 10.5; 9.62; 10.1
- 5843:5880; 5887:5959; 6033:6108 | 2.4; 10.4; 9.98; 10.1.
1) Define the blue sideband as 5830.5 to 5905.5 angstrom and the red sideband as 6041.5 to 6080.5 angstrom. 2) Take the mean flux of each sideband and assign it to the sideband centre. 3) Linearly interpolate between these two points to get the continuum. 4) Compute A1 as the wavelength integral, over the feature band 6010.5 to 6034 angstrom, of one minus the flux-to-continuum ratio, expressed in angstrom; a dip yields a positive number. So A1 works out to 0.4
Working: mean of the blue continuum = 10.1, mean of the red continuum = 10.2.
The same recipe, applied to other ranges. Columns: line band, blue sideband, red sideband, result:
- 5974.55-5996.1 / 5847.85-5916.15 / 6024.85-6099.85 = -0.3 angstrom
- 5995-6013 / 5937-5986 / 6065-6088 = 0.5 angstrom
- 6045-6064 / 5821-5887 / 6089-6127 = -0.2 angstrom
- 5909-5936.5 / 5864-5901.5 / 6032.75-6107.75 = -1.0 angstrom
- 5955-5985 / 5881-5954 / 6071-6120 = -0.8 angstrom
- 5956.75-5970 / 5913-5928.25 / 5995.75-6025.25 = -0.3 angstrom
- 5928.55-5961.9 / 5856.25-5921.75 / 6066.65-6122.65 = -0.8 angstrom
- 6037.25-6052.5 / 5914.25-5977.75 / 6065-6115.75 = -0.4 angstrom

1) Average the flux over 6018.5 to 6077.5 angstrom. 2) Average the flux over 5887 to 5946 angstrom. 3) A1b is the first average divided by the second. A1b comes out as 1.0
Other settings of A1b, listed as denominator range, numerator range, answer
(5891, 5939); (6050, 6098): 1.01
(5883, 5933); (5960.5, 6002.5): 1.05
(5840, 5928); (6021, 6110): 1.00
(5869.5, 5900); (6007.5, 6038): 1.03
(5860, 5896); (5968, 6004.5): 1.03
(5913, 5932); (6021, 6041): 0.99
